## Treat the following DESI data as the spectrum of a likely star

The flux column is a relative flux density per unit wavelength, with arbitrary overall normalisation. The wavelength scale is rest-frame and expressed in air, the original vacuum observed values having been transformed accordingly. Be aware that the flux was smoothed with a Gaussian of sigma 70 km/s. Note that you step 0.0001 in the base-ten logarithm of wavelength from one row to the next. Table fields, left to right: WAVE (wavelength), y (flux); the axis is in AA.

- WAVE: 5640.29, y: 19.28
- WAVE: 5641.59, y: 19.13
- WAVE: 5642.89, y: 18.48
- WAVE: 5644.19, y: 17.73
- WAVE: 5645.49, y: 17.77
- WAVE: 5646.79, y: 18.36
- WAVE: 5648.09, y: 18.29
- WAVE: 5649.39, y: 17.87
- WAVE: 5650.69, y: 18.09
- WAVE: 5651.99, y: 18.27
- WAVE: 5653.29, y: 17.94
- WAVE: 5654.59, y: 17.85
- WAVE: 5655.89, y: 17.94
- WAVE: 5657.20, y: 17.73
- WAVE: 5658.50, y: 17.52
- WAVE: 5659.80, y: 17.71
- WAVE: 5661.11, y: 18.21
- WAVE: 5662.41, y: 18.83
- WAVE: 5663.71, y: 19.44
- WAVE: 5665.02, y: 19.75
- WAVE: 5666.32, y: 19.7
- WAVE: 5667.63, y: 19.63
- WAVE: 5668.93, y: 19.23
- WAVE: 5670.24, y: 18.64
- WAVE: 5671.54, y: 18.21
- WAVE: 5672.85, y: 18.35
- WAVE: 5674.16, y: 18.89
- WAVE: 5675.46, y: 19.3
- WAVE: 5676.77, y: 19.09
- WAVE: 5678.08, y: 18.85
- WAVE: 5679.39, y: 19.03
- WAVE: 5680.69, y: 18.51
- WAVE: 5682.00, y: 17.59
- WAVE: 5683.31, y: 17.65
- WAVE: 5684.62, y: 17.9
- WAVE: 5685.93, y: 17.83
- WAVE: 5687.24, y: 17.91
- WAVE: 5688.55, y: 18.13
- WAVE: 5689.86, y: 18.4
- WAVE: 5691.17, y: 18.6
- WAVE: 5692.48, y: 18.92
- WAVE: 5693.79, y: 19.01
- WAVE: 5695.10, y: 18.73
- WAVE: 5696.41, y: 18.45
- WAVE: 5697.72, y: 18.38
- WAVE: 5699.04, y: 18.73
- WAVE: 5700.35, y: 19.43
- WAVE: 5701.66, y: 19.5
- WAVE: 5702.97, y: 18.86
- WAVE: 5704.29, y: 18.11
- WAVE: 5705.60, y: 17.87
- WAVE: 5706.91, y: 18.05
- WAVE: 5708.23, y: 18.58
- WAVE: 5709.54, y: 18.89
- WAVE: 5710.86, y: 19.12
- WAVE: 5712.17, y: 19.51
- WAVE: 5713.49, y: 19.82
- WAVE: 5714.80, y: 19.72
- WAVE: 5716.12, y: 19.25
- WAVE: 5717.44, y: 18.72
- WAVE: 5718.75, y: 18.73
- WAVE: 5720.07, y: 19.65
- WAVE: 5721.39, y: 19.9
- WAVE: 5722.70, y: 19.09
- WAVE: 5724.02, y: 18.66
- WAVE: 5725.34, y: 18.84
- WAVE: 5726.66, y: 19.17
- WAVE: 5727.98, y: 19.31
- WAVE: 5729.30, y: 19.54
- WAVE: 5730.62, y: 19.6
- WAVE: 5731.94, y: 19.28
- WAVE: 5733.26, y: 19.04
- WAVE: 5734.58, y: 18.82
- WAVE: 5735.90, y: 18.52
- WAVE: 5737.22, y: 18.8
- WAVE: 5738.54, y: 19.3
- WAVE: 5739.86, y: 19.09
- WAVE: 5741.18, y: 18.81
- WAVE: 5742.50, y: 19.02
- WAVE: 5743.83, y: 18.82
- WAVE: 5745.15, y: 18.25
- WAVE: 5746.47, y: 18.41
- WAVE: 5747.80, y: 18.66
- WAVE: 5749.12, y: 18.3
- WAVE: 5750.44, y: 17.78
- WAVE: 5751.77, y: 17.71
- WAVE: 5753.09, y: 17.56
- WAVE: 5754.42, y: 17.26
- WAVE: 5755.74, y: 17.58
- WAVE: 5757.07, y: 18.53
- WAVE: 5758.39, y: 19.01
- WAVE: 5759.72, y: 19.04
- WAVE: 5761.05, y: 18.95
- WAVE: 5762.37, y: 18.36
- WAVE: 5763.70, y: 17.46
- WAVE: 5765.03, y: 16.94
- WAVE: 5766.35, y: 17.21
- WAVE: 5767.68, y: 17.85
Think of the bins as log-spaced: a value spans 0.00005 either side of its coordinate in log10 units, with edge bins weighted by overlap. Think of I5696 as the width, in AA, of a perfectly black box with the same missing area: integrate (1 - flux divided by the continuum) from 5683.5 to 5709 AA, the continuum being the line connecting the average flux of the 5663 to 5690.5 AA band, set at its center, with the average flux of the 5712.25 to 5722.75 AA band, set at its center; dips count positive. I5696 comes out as 0.7 AA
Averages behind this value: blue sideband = 18.7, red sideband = 19.4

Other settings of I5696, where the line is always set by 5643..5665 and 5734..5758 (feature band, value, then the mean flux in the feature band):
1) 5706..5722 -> -0.71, 19.1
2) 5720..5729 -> -0.42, 19.2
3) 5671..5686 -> -0.19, 18.5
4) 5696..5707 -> -0.21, 18.6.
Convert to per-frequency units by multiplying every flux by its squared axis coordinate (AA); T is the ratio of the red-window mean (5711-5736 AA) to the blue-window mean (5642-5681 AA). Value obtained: 1.1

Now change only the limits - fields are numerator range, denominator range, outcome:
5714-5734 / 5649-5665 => 1.08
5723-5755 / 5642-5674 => 1.04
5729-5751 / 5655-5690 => 1.04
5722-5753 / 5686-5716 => 1.02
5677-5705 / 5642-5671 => 1.02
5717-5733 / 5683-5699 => 1.06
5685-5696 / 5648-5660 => 1.04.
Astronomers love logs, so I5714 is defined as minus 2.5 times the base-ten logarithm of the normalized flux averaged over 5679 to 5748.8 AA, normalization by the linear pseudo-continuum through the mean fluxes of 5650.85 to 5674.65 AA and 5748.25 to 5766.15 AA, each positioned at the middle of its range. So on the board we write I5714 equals -0.03 mag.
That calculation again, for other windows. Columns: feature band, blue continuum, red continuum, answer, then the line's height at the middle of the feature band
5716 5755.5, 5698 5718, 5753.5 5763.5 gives -0.01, 18.6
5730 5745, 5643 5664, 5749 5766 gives -0.06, 18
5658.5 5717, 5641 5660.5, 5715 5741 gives -0.01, 18.6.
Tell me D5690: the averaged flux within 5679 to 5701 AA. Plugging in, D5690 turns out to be 18.4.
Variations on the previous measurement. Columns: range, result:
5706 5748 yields 19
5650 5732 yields 18.7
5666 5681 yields 18.9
